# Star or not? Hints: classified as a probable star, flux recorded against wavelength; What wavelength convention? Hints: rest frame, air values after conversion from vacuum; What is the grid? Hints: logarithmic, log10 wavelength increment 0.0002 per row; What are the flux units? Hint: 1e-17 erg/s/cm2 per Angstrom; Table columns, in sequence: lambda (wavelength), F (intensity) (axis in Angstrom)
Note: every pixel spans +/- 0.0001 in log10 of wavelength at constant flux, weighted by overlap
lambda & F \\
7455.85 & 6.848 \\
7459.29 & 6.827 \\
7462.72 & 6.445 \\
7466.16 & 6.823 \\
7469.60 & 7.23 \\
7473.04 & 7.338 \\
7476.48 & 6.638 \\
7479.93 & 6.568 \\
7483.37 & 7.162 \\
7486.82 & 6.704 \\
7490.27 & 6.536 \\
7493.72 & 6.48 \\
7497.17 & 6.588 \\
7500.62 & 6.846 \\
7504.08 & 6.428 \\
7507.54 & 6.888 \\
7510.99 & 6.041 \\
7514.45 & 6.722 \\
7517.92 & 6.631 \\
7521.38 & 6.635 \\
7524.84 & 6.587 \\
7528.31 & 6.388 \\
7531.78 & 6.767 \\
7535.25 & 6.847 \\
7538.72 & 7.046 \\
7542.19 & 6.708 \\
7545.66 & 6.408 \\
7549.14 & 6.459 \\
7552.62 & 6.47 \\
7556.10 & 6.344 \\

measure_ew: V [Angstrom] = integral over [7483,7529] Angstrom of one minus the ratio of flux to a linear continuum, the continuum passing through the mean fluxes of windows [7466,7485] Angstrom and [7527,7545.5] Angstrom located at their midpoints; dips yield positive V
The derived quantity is 1.6 Angstrom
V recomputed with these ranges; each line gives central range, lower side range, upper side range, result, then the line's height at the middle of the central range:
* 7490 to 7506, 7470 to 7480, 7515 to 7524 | 0.48 Angstrom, 6.79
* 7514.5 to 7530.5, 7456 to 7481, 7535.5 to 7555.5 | 0.25 Angstrom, 6.69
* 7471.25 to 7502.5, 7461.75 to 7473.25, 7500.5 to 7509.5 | 0.21 Angstrom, 6.81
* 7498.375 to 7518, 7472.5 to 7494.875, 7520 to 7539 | 0.37 Angstrom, 6.72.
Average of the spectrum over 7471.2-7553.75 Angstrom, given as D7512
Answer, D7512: 6.66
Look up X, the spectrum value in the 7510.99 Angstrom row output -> 6.041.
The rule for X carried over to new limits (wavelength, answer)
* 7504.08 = 6.428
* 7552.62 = 6.47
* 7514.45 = 6.722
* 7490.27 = 6.536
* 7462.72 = 6.445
